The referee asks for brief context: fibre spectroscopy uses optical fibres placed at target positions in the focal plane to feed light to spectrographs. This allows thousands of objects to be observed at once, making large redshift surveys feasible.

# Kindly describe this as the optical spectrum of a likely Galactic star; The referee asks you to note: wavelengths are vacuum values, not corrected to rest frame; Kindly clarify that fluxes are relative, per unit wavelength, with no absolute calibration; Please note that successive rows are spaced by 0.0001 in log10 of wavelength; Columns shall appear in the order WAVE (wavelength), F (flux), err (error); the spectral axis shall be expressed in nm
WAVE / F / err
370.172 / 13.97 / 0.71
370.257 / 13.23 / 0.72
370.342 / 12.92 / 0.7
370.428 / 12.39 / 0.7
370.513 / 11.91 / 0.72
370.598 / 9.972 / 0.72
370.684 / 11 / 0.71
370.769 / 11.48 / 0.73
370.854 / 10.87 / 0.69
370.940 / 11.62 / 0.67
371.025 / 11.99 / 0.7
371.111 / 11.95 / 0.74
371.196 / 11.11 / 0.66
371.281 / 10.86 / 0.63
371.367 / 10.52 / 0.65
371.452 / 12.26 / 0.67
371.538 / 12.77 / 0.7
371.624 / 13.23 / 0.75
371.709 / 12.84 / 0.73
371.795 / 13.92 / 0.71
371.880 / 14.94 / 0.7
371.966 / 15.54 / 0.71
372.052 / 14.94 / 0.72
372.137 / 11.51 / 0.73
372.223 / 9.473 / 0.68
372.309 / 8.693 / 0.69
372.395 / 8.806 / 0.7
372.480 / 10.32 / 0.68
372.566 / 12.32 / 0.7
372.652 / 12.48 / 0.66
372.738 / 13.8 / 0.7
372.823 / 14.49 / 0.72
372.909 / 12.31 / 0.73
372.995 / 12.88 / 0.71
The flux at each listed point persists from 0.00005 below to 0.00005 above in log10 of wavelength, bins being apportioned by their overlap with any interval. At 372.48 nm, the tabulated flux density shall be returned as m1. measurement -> 10.32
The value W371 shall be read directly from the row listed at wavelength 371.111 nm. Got 11.95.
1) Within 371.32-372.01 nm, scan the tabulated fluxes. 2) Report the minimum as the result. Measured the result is 10.52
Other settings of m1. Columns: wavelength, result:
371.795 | 13.92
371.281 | 10.86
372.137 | 11.51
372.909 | 12.31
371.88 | 14.94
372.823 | 14.49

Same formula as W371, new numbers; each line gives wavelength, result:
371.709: 12.84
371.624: 13.23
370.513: 11.91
